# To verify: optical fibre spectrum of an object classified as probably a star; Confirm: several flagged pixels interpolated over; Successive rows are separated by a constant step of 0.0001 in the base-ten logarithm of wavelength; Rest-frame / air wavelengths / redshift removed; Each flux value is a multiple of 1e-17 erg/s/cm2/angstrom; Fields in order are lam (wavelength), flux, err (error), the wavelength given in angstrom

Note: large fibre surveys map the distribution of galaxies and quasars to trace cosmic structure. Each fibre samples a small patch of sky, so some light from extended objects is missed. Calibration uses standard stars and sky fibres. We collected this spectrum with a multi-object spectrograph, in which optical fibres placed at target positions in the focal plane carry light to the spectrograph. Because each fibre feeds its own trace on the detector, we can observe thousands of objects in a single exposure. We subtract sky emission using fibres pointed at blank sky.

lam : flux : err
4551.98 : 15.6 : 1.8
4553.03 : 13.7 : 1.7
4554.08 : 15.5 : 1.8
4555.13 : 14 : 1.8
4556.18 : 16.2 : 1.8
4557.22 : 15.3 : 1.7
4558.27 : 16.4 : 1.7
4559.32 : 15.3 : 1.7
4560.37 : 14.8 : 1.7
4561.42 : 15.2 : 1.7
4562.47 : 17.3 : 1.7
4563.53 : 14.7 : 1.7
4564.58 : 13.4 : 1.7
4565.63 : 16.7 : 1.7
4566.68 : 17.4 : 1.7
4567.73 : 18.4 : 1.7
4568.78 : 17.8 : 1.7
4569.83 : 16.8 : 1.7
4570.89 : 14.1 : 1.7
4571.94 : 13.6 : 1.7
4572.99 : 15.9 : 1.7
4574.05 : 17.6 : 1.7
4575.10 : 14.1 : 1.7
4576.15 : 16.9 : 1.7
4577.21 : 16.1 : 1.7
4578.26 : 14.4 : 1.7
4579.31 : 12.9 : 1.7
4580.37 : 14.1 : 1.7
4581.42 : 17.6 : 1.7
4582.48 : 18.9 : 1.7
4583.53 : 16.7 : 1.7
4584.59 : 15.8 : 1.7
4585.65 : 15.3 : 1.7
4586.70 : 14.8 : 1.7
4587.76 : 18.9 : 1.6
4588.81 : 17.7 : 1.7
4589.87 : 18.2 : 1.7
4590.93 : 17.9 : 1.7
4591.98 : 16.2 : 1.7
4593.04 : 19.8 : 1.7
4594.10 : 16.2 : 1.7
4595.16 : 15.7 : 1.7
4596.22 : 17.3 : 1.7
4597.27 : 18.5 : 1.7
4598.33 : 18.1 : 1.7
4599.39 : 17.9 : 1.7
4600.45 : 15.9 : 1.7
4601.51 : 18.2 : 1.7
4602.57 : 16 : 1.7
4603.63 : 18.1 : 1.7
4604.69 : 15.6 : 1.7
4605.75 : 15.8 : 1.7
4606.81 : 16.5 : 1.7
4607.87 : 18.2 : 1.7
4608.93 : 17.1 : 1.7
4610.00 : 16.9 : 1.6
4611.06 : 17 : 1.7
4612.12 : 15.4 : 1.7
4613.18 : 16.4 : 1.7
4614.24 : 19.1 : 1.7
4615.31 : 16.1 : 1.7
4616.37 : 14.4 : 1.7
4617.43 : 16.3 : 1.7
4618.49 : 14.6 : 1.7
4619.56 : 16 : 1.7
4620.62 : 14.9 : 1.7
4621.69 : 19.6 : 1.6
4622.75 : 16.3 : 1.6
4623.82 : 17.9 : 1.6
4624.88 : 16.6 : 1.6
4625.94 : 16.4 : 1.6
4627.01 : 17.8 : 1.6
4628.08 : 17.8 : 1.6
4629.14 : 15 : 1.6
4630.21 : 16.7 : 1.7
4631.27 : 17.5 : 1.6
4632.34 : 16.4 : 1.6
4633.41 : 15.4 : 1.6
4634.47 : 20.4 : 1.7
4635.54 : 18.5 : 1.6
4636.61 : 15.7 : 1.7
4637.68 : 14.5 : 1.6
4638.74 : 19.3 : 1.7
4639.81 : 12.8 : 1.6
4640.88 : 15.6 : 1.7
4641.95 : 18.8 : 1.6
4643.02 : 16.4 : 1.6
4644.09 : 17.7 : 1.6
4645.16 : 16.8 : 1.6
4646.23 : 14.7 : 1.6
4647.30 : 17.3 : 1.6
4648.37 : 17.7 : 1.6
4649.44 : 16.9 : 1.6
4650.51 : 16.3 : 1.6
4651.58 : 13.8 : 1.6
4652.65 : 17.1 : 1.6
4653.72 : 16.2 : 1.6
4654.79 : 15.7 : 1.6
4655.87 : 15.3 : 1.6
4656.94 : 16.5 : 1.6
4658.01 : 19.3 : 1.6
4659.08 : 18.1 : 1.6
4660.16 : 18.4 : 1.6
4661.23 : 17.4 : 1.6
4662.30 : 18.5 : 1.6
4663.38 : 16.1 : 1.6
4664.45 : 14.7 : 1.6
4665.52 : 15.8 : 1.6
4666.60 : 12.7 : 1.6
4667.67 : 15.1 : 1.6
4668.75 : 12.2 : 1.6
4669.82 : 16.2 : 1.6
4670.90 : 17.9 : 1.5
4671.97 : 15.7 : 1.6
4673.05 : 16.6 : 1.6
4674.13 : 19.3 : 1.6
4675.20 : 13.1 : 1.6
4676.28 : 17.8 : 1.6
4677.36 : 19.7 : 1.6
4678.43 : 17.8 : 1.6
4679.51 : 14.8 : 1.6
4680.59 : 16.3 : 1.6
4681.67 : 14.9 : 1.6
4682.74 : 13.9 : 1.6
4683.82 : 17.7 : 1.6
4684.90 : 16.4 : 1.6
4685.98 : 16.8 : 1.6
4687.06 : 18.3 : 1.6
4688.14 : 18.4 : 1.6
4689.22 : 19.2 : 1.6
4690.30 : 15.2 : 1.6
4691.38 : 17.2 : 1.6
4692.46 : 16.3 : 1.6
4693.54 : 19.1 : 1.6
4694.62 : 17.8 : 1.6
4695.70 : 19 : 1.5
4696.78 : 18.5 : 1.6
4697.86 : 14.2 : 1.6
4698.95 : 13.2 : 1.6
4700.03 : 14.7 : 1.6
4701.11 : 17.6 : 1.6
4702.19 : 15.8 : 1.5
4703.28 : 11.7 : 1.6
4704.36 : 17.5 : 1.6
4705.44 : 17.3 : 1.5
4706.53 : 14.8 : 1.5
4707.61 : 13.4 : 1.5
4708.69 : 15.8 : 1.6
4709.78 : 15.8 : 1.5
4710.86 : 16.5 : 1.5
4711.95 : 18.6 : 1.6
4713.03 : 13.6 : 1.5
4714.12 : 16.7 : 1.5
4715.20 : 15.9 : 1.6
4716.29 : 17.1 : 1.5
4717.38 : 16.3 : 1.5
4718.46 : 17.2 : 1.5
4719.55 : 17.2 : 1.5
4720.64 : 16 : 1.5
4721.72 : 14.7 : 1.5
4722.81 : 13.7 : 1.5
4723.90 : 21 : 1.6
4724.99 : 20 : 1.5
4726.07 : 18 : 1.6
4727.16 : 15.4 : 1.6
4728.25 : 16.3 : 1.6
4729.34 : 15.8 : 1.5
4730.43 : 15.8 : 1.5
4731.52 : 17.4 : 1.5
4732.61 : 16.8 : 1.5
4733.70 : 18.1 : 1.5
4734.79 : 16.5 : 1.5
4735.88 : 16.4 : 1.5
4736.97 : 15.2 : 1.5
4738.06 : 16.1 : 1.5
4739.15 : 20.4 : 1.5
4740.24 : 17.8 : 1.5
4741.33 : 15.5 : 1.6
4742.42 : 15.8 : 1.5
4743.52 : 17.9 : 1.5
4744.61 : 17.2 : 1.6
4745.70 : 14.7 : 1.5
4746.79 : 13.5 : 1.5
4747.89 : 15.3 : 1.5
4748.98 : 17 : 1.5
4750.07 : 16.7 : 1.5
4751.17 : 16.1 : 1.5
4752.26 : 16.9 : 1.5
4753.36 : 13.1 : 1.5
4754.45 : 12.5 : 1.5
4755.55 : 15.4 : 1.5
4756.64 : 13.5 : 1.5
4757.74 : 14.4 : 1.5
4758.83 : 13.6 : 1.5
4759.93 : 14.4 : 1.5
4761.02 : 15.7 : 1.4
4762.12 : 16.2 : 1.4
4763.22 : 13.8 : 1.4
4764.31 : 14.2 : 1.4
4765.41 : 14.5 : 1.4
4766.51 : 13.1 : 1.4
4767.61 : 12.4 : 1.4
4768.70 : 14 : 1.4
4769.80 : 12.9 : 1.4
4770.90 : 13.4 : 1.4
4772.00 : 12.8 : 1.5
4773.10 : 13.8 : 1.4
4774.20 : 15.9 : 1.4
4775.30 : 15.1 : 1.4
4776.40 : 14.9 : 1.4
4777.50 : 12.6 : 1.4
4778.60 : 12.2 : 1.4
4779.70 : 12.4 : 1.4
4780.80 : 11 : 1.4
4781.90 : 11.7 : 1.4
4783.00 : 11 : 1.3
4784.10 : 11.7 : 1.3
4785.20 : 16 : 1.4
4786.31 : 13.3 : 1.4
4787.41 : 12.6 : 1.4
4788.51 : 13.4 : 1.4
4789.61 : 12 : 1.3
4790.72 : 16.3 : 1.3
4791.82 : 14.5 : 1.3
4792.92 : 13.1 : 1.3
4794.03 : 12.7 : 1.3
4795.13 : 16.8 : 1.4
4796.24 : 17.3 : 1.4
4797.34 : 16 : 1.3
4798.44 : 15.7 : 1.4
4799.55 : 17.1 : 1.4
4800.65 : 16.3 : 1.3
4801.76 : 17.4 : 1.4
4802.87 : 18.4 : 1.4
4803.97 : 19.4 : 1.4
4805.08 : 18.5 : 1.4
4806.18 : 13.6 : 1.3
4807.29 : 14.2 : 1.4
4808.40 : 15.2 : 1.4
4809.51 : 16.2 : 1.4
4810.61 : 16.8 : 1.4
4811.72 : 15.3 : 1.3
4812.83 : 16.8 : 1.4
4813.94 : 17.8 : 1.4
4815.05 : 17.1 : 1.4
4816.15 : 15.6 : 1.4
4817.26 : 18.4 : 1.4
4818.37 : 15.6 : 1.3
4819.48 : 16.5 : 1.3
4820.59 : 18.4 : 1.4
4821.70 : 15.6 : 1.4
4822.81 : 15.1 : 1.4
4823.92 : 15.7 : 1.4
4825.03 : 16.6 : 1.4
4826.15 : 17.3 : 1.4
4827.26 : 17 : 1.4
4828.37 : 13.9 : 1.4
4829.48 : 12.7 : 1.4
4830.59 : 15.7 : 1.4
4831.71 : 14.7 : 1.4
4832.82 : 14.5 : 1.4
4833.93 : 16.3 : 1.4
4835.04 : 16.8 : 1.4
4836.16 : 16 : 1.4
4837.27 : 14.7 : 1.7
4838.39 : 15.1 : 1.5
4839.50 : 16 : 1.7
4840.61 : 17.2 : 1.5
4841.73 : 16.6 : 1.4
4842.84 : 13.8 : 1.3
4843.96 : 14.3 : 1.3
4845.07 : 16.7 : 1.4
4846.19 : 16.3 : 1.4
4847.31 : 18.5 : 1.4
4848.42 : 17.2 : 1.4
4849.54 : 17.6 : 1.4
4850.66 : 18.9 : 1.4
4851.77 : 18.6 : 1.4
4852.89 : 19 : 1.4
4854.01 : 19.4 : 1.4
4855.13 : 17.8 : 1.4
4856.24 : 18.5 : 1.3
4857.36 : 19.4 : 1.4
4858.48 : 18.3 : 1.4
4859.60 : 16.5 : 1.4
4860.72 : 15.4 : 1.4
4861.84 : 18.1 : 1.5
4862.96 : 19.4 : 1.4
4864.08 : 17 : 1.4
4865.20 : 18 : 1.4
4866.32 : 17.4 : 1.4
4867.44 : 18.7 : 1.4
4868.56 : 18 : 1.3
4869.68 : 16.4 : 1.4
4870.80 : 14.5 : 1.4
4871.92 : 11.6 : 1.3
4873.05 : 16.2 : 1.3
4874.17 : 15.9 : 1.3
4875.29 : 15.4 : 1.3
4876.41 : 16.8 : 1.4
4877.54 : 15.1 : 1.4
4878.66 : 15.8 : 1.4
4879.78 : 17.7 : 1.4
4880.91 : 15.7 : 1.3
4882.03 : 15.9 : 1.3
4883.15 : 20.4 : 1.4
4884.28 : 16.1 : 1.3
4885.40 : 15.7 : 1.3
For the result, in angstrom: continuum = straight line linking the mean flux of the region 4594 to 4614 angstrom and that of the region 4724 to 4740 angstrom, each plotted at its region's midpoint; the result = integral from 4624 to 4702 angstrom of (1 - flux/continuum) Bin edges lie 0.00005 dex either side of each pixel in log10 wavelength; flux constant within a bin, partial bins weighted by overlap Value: 1.9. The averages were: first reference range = 16.9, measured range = 16.6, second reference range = 17.1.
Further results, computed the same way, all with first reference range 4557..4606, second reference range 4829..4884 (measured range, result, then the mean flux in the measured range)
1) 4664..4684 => 0.74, 15.9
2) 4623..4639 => -0.55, 17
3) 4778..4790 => 2.97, 12.5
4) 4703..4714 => 0.59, 15.6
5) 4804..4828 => 0.33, 16.4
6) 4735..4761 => 1.45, 15.6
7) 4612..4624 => 0.02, 16.4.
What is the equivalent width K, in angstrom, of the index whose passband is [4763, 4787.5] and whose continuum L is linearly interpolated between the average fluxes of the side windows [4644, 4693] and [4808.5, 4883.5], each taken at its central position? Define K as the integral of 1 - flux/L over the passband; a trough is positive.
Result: 4.8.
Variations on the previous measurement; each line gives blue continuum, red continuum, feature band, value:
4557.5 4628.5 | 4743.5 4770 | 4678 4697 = -1.9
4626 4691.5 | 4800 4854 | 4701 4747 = 0.3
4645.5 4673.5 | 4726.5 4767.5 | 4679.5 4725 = -1.3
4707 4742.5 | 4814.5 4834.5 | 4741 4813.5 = 6.6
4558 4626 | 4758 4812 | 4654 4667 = -0.7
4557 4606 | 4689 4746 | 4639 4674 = 0.3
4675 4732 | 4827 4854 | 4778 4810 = 3.2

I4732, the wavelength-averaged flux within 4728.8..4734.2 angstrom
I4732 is 16.8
